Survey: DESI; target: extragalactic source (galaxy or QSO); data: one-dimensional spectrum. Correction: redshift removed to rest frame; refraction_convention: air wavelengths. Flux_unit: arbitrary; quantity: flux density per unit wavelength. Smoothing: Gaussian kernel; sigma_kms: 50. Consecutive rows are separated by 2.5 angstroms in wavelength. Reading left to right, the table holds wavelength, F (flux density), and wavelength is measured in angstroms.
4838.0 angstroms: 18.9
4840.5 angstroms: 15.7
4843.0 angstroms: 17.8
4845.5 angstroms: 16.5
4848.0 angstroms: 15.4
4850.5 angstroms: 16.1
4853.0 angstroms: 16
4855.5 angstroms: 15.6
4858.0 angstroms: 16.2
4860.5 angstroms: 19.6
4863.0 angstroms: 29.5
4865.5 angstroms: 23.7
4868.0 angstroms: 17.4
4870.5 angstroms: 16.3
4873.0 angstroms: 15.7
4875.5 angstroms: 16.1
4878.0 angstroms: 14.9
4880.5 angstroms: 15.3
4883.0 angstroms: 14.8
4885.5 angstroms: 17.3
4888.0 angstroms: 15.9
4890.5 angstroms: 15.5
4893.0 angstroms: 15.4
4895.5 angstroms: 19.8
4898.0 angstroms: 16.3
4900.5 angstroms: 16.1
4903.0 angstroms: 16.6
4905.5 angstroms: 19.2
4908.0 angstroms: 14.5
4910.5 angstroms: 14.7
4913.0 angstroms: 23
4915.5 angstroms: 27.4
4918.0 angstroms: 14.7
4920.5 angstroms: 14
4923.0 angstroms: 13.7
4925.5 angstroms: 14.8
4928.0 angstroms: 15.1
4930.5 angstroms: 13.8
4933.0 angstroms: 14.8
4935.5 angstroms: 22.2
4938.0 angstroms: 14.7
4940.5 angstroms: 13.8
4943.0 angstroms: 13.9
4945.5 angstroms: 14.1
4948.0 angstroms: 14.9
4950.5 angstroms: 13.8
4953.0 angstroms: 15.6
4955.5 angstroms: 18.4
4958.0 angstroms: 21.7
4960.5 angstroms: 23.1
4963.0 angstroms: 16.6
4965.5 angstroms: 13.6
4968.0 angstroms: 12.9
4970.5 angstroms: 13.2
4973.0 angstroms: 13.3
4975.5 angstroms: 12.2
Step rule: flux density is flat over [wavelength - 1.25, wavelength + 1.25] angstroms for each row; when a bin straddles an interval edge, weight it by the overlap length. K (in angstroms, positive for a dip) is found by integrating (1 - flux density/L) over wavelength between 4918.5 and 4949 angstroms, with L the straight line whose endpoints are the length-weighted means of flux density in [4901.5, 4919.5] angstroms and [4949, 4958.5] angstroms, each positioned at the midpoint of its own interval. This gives 4.6 angstroms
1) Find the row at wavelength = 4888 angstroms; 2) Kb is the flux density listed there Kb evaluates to 15.9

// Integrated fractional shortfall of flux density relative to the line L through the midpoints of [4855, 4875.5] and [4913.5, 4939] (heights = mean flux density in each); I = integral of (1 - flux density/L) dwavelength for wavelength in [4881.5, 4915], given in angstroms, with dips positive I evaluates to 1.4 angstroms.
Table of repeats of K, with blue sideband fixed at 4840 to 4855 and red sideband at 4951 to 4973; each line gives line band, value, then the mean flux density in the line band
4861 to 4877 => -3.3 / 19.7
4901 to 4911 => 0.0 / 16.4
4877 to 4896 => 0.4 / 16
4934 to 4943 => 0.0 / 16.4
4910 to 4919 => -2.2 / 20.5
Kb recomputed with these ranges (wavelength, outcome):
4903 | 16.6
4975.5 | 12.2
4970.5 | 13.2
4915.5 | 27.4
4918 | 14.7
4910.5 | 14.7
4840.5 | 15.7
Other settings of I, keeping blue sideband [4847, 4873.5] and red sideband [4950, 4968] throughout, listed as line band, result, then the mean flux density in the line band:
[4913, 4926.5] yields 0.21 angstroms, 17.5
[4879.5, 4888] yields 1.09 angstroms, 15.8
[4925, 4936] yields 1.15 angstroms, 15.8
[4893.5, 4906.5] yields 0.40 angstroms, 17.4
